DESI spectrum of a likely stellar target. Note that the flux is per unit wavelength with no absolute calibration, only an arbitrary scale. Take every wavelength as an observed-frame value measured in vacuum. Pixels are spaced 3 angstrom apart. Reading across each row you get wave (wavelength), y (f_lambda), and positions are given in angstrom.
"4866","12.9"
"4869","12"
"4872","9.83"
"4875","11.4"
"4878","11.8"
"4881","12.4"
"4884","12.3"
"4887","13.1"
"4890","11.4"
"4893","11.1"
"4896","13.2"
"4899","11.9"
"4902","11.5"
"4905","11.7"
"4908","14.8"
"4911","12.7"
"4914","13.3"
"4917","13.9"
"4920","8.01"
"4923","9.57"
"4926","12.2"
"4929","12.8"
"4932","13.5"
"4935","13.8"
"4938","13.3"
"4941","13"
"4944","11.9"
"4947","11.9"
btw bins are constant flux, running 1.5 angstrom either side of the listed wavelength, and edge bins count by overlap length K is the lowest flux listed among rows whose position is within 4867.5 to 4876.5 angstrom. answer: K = 9.83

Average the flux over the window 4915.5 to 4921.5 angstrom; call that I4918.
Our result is 11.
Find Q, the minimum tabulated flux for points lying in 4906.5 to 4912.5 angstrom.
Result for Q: 12.7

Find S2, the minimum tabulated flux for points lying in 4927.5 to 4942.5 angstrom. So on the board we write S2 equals 12.8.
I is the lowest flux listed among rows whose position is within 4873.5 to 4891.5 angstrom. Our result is 11.4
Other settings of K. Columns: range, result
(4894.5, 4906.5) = 11.5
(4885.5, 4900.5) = 11.1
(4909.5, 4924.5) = 8.01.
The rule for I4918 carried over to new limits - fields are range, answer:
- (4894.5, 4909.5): 12.6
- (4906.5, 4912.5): 13.8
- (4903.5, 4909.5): 13.2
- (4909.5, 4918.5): 13.3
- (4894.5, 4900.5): 12.5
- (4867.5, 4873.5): 10.9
